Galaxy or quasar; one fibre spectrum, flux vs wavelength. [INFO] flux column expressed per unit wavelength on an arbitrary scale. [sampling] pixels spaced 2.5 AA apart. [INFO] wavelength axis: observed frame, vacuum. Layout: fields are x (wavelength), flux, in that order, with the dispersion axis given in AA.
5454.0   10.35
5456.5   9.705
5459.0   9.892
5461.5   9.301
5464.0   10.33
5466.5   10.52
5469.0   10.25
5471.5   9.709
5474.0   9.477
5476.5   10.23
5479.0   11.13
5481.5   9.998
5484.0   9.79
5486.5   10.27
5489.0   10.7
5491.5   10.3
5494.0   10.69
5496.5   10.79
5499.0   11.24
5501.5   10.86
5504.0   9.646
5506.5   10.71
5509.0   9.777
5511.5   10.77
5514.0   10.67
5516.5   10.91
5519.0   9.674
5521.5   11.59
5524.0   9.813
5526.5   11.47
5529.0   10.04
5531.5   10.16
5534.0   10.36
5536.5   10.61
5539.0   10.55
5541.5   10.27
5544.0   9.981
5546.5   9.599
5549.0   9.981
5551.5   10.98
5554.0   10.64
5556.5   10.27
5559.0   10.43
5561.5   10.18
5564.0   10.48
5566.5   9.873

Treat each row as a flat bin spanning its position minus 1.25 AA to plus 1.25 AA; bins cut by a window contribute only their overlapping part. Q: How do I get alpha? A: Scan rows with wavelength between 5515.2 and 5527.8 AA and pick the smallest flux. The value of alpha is 9.674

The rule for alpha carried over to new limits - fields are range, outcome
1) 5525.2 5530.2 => 10.04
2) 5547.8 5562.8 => 9.981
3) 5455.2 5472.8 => 9.301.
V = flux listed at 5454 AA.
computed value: 10.35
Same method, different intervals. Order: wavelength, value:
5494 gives 10.69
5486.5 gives 10.27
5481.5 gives 9.998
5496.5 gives 10.79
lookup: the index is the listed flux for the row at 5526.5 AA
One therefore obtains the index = 11.47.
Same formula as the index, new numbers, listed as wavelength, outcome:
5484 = 9.79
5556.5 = 10.27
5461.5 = 9.301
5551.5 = 10.98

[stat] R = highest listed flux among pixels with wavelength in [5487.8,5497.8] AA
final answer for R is 10.79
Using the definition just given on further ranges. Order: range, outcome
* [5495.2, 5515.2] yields 11.24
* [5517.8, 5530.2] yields 11.59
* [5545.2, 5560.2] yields 10.98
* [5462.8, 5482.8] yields 11.13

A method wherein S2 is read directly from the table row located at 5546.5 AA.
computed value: 9.599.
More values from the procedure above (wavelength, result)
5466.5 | 10.52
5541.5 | 10.27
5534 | 10.36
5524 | 9.813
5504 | 9.646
